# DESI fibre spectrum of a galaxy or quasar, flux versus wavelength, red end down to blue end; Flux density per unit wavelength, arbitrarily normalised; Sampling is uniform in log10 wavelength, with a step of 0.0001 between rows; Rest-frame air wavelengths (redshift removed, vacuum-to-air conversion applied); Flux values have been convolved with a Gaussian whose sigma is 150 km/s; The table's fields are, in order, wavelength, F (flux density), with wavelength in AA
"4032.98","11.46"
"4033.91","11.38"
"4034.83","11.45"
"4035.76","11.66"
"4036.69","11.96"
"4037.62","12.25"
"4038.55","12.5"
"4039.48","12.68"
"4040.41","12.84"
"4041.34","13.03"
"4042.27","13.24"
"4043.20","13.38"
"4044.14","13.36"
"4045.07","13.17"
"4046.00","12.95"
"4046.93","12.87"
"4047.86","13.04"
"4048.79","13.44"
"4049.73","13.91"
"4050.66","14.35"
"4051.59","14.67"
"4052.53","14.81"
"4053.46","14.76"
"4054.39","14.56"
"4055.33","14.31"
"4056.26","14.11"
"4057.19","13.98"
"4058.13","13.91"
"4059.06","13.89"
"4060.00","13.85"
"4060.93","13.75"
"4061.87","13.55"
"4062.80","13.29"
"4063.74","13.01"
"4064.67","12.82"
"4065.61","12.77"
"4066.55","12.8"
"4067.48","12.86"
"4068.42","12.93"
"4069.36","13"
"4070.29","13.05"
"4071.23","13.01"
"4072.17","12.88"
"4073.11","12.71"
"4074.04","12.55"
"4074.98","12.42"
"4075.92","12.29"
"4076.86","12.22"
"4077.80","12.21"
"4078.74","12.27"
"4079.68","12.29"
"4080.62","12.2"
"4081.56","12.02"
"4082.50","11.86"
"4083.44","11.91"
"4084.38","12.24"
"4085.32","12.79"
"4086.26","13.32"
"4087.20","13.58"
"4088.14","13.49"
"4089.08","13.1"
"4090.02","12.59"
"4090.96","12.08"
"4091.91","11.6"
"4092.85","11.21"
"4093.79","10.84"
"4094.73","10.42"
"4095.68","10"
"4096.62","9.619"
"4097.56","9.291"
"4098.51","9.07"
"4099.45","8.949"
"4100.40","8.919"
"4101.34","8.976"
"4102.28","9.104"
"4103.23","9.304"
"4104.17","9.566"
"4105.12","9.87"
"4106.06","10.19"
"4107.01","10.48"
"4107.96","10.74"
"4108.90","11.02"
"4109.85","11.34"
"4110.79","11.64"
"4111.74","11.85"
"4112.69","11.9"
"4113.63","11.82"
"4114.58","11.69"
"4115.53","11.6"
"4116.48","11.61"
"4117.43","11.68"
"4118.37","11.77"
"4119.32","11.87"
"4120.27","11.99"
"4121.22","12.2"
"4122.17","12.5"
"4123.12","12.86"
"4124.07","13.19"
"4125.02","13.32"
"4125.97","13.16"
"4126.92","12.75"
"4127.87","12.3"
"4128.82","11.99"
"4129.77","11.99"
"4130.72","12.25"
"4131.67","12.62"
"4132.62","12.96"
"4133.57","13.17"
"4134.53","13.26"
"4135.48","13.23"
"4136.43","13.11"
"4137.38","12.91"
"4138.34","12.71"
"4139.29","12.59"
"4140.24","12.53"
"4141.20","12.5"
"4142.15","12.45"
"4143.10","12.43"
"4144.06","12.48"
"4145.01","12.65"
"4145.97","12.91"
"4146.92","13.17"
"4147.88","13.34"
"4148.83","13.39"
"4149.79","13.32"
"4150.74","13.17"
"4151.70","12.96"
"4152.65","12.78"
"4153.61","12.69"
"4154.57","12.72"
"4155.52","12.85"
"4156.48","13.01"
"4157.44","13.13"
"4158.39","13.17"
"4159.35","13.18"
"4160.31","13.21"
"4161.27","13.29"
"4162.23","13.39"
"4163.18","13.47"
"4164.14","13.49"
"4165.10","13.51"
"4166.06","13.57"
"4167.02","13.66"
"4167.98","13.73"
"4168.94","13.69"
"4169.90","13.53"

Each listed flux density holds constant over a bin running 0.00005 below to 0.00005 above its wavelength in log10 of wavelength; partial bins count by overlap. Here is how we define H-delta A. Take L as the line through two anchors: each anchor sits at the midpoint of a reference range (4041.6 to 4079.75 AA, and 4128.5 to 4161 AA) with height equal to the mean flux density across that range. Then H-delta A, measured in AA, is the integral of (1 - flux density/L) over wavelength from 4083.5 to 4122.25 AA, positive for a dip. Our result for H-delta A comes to 5.69 AA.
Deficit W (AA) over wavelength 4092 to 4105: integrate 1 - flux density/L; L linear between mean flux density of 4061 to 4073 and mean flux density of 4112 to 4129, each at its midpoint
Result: 3.0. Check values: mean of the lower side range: 13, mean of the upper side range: 12.2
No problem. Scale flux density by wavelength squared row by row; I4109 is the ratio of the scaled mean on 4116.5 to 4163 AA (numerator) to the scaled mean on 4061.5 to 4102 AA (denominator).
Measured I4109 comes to 1.10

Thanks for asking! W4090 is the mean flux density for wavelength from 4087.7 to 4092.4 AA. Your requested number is 12.6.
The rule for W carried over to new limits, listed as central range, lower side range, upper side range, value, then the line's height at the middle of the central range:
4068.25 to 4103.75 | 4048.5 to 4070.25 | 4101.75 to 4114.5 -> 1.39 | 12.1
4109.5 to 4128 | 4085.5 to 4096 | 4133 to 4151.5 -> 0.55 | 12.5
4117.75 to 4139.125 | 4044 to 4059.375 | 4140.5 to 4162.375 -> 0.87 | 13.2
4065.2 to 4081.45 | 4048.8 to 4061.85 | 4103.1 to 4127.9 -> 0.98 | 13.4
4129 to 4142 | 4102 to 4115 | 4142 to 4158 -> -0.60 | 12.2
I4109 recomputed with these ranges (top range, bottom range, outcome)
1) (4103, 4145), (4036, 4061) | 0.93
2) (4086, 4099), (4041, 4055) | 0.85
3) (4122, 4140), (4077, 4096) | 1.08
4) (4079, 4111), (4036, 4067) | 0.84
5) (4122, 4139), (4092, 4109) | 1.31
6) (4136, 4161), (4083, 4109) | 1.22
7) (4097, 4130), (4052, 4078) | 0.86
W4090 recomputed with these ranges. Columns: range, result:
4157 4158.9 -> 13.2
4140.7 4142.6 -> 12.5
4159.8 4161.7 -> 13.2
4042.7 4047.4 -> 13.1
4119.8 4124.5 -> 12.5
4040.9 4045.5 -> 13.2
